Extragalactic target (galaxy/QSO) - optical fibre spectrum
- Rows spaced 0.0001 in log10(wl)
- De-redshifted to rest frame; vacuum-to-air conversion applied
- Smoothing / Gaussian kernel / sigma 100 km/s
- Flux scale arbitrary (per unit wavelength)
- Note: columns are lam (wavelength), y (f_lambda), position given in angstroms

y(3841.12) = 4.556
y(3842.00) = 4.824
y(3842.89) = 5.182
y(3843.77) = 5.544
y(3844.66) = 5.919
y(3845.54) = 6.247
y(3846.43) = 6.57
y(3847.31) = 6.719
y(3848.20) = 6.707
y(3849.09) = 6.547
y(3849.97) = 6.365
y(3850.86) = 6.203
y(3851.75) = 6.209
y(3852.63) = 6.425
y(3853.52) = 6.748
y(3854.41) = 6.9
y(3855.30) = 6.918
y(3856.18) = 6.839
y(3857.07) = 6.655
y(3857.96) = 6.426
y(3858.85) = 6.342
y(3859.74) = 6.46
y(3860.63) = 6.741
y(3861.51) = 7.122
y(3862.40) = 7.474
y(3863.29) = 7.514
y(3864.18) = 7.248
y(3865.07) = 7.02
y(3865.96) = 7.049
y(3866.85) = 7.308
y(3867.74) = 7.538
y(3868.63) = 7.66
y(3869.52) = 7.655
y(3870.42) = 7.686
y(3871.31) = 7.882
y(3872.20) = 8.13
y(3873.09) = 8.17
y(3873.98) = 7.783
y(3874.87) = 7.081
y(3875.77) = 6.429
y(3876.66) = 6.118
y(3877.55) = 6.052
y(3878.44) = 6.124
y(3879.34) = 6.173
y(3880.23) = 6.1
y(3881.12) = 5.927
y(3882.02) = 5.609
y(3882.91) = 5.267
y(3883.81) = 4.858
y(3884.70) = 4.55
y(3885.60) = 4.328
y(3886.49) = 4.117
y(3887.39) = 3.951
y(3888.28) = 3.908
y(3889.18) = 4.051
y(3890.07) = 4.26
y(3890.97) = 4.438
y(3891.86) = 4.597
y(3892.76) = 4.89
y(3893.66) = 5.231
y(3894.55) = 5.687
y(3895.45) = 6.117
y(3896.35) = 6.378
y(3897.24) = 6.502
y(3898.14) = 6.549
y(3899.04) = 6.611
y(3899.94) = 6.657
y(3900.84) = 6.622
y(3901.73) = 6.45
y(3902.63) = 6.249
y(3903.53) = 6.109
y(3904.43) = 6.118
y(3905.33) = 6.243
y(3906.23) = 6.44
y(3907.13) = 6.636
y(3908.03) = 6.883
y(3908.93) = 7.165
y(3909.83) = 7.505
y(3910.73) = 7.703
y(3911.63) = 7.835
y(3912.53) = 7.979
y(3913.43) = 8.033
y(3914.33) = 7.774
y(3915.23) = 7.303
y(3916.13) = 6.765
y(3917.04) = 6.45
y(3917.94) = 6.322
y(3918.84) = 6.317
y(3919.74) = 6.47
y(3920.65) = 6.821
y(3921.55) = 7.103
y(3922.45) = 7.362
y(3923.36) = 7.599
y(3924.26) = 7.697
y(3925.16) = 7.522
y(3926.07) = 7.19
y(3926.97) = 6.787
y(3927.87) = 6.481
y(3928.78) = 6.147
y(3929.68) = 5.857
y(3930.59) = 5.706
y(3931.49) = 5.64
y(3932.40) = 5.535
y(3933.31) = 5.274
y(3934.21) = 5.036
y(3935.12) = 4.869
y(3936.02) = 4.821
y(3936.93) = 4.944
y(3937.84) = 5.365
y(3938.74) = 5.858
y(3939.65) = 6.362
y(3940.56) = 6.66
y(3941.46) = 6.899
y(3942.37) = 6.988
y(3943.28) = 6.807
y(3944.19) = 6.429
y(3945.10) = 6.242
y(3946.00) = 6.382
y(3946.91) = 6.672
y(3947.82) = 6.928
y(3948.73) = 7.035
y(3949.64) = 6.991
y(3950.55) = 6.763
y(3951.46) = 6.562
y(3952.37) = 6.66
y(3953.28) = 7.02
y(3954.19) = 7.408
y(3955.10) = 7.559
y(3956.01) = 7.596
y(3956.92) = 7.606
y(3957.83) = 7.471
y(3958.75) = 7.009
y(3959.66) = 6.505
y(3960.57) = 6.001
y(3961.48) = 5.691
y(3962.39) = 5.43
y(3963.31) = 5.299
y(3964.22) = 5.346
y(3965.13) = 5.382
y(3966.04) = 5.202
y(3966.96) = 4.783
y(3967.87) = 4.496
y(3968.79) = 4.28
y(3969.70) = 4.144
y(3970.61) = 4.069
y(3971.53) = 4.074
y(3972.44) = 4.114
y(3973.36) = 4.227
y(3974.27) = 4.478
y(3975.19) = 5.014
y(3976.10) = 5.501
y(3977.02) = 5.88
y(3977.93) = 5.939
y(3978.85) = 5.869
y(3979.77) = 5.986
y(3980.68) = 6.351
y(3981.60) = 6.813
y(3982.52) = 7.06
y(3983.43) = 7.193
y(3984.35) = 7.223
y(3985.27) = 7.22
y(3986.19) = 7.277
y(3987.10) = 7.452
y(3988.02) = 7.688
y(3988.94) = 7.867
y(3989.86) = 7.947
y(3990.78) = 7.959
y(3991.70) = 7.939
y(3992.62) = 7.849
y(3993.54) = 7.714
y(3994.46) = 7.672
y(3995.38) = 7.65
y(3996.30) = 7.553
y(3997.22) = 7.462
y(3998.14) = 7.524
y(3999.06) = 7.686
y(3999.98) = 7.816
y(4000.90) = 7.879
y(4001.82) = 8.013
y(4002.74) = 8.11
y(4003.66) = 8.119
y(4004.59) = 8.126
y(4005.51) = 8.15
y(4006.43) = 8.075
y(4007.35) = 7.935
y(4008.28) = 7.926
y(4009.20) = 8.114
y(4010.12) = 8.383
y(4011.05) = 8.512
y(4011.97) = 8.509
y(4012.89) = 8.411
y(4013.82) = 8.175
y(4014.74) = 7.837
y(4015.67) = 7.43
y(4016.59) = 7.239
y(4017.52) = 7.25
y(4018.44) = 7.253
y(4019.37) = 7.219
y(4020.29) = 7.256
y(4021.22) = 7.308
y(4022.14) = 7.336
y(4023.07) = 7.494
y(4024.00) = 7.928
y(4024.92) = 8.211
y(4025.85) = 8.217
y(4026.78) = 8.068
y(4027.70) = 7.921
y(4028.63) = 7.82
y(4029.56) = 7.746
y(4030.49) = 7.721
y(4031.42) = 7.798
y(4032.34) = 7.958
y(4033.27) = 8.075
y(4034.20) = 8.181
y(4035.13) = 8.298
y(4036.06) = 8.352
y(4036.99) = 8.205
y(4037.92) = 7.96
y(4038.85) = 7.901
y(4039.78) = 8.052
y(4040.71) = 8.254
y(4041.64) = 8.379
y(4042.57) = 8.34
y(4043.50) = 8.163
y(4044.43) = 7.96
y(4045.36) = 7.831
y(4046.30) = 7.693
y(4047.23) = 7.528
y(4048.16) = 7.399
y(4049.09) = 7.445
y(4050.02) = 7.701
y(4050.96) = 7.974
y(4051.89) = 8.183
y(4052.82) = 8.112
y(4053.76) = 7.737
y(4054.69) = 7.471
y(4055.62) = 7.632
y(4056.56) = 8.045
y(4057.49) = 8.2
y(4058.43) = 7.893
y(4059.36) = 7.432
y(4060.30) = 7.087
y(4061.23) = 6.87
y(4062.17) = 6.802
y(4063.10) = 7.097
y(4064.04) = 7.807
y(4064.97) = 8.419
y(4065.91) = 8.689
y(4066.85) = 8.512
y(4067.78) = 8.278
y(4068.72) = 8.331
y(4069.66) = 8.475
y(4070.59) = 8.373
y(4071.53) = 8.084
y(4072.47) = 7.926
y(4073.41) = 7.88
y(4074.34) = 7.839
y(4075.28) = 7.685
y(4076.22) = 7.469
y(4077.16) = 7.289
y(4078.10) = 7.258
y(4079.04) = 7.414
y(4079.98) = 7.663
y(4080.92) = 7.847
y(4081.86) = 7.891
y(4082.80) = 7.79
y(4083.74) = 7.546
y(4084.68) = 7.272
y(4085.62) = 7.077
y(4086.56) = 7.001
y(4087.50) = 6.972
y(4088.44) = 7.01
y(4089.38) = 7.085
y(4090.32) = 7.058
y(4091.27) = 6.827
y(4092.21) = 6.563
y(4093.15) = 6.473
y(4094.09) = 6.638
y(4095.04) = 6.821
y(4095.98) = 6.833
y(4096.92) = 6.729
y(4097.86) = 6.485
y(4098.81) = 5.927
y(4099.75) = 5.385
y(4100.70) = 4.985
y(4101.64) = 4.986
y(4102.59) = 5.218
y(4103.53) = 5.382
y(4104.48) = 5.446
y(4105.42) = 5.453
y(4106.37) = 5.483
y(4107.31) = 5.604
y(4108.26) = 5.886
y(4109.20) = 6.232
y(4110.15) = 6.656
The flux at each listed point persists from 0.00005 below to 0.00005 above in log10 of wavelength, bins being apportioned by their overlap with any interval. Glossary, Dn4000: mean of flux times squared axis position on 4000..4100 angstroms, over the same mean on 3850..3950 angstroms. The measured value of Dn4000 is 1.29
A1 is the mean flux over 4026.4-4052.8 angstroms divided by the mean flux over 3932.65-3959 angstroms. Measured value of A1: 1.23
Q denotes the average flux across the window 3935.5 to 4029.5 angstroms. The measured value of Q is 6.87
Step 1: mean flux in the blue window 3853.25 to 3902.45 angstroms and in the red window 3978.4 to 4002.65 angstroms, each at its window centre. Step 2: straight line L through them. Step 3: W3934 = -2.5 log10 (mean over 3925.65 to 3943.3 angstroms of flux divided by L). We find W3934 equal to 0.15 mag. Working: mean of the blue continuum 6.27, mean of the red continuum 7.42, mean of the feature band 5.94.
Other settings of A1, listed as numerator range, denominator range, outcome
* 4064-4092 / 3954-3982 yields 1.36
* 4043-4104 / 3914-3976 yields 1.20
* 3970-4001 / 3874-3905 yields 1.19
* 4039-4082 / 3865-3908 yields 1.28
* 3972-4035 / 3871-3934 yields 1.18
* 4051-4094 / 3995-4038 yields 0.97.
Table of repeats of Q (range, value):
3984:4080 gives 7.83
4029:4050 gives 7.96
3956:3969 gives 5.84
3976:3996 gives 7.12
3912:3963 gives 6.58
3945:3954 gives 6.77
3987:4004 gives 7.79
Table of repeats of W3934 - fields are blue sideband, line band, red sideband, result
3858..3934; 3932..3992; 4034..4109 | 0.10 mag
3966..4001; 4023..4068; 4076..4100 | -0.17 mag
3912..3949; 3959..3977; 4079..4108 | 0.29 mag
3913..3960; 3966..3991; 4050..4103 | 0.15 mag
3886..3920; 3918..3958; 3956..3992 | -0.07 mag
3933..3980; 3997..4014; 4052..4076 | -0.19 mag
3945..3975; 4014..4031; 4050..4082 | -0.09 mag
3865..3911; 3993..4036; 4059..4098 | -0.12 mag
